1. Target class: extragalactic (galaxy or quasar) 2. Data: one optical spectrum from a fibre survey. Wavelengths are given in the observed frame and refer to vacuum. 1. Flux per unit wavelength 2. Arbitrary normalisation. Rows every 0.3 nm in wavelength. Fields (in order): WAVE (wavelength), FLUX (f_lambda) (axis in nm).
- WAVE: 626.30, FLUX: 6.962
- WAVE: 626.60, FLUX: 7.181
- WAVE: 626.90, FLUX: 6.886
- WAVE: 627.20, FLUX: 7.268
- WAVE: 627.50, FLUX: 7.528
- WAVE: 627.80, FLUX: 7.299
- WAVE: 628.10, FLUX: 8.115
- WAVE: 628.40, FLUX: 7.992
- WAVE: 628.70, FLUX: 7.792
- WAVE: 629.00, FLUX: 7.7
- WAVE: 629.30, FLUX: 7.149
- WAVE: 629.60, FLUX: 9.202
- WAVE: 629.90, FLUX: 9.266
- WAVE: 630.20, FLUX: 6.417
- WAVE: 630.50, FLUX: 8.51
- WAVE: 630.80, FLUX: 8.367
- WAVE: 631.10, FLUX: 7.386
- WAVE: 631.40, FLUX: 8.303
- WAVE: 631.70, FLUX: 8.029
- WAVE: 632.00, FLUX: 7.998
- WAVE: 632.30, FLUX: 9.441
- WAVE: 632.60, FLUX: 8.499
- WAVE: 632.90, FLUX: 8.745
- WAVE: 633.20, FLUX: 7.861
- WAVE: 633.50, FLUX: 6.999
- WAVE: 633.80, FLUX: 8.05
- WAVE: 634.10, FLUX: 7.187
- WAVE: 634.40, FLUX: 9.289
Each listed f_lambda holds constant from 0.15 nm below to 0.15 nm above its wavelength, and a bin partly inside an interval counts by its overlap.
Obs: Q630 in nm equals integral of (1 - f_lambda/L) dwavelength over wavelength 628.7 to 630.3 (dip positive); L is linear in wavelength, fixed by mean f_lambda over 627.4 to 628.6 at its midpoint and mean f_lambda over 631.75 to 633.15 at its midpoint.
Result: 0.01 nm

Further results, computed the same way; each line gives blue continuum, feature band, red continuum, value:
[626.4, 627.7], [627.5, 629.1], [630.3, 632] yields -0.06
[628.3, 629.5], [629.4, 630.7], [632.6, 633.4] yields -0.07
